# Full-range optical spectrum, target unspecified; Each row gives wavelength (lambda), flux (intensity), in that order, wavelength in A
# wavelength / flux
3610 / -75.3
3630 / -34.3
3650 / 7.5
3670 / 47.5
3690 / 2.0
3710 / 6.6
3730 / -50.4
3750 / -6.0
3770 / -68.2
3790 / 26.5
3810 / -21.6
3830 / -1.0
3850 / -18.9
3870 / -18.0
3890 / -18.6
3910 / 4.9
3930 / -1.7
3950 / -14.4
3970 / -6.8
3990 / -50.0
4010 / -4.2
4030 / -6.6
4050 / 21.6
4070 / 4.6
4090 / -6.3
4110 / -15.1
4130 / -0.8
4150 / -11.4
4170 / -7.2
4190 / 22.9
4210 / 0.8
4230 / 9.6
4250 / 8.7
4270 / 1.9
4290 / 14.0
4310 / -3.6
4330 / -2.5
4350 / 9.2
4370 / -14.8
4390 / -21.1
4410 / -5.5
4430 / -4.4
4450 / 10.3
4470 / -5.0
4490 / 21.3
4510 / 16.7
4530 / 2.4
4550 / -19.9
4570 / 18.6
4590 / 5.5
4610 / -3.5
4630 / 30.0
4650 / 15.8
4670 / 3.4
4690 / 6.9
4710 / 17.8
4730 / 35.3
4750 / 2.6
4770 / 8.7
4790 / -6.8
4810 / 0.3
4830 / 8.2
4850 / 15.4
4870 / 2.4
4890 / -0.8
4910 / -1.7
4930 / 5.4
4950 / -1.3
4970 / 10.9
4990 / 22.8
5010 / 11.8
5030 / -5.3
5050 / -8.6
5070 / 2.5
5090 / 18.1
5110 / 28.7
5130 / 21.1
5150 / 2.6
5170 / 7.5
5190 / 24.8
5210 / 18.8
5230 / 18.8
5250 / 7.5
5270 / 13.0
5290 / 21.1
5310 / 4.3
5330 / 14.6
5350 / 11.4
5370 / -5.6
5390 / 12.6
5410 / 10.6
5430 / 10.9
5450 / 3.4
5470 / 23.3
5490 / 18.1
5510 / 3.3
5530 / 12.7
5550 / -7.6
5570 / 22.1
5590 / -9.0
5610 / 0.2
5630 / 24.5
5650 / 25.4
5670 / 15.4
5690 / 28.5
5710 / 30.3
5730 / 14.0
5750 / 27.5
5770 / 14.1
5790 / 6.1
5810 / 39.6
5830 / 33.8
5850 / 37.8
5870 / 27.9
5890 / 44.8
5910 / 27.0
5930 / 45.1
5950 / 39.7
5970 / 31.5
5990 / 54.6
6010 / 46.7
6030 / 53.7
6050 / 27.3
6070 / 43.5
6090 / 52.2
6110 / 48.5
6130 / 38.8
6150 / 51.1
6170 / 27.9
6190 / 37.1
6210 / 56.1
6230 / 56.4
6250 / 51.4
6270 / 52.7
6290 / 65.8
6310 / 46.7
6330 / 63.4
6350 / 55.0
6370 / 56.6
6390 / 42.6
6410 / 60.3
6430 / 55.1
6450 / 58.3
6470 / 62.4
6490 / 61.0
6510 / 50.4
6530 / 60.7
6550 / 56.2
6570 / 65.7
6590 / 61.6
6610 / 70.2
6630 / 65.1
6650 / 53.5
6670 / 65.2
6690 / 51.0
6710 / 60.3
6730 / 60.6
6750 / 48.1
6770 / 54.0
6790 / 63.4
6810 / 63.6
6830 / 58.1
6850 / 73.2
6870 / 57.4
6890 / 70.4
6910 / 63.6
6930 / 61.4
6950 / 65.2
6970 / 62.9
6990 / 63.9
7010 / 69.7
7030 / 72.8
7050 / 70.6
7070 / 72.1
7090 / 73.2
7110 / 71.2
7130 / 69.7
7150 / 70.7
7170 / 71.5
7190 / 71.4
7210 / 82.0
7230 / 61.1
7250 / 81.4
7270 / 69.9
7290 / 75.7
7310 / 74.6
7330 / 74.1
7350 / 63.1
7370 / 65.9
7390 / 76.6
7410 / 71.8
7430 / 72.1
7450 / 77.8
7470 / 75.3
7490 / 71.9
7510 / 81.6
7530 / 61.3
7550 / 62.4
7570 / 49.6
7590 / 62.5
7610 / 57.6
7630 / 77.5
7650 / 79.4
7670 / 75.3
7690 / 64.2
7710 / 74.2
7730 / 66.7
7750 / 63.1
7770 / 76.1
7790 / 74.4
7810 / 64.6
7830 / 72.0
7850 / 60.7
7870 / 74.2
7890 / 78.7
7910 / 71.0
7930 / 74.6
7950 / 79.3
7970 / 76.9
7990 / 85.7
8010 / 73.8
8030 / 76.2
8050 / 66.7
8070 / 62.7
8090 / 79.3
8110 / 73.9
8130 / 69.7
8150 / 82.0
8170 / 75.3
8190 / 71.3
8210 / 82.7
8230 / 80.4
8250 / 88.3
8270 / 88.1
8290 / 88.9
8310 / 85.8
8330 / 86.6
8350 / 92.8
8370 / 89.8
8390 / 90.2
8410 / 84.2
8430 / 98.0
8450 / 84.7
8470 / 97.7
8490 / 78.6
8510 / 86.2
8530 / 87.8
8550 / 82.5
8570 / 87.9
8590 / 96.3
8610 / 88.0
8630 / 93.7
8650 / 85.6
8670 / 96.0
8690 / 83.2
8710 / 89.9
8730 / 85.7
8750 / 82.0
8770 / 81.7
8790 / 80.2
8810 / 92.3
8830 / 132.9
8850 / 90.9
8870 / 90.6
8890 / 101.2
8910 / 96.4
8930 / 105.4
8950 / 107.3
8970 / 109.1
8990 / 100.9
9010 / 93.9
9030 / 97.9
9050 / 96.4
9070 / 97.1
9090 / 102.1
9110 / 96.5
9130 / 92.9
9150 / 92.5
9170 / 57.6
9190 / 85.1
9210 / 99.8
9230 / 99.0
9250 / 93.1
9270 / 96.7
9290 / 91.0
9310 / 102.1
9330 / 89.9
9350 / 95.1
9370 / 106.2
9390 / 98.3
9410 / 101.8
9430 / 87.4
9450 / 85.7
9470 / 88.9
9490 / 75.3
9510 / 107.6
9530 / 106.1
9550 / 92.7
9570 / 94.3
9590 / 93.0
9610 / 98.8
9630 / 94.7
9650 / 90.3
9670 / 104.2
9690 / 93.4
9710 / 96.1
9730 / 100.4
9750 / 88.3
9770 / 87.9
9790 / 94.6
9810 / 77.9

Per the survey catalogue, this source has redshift 0.556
